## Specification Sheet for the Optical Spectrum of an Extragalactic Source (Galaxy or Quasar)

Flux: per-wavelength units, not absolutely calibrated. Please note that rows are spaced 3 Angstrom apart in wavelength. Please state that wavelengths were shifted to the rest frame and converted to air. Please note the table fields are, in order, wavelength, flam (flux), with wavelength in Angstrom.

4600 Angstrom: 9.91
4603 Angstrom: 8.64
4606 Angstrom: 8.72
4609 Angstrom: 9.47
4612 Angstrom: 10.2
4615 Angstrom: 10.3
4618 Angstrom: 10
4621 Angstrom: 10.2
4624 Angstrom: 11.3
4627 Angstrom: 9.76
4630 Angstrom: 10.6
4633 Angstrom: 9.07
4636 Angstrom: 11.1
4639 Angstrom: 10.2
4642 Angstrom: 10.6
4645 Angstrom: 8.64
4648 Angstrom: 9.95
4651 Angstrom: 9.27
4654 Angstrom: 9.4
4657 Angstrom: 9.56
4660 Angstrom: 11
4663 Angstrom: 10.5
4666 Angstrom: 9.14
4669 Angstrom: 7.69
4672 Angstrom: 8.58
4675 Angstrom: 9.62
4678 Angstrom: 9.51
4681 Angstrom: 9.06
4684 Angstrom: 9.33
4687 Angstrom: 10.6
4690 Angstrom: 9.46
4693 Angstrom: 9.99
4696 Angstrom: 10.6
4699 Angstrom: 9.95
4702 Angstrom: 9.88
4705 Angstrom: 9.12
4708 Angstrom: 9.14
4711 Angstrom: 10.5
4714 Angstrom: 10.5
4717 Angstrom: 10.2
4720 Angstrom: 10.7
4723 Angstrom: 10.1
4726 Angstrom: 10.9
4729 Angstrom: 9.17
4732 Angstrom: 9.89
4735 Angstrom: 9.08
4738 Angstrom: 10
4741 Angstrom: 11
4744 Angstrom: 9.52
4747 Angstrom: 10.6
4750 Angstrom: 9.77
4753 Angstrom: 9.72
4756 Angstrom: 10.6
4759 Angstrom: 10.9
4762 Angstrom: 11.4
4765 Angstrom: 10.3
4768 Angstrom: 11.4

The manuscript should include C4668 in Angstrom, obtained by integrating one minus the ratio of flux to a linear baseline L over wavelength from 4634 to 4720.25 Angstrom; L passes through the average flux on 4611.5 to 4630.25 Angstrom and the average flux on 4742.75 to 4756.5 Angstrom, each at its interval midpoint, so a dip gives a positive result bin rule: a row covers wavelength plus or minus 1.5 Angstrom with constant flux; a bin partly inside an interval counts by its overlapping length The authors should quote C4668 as 3.6 Angstrom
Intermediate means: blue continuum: 10.3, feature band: 9.77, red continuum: 10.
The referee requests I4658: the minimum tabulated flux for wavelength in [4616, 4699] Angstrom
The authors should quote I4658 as 7.69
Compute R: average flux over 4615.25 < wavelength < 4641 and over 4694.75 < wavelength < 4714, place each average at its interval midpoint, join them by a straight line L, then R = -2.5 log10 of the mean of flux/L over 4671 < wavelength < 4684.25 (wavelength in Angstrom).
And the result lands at 0.091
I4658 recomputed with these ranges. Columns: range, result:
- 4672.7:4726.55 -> 9.06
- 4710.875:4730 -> 9.17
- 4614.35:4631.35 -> 9.76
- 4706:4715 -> 9.14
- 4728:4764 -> 9.08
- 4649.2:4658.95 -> 9.27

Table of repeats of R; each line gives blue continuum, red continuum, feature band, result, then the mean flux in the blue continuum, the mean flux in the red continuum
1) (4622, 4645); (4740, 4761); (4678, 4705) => 0.05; 10.3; 10.3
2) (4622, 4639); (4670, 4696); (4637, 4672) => 0.04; 10.3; 9.55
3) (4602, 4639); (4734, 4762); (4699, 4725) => 0.01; 9.97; 10.2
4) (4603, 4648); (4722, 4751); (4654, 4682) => 0.06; 9.96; 10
